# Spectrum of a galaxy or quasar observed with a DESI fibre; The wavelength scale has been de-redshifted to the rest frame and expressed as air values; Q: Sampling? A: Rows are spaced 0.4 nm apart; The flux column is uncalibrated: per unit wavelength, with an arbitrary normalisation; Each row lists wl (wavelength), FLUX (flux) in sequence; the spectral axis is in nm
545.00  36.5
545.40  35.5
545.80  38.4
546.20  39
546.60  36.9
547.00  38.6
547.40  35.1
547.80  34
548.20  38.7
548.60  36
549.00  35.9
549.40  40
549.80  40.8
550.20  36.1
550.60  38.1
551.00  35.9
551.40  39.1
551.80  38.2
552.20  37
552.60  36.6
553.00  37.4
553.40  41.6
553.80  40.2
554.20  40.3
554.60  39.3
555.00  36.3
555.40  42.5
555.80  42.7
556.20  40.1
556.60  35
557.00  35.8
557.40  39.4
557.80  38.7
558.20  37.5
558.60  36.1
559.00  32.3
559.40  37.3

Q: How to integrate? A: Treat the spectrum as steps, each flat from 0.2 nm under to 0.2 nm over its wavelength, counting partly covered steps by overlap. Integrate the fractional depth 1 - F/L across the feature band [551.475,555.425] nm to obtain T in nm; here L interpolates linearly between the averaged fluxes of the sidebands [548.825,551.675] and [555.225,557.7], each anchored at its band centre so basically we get -0.02 nm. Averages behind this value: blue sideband 38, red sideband 39.2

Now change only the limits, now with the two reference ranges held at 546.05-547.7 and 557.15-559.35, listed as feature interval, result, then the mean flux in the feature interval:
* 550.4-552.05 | -0.03 nm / 37.8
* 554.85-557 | -0.13 nm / 39.1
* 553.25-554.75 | -0.14 nm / 40.3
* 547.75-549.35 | 0.02 nm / 36.7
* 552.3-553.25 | -0.01 nm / 37.2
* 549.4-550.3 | -0.05 nm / 39.1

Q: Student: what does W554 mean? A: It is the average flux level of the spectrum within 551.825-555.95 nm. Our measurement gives 39.3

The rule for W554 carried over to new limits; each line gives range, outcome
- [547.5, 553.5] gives 37.6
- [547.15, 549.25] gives 36.1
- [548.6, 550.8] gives 38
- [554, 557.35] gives 39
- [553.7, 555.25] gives 39.1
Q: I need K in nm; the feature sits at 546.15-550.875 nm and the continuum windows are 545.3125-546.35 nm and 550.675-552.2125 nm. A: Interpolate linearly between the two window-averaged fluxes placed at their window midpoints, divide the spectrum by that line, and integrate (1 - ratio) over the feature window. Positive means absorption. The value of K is 0.047 nm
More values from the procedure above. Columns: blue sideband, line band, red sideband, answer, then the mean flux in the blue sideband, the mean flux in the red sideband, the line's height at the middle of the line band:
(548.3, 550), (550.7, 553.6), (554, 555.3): 0.05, 38.2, 38.9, 38.6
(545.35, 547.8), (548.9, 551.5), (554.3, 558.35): -0.02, 37.1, 38.8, 37.7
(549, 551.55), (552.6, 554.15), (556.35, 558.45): -0.07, 38.1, 37.3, 37.8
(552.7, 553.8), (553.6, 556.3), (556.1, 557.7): -0.12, 39.4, 37.5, 38.5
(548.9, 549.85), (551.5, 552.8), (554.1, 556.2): 0.07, 38.9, 40.2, 39.5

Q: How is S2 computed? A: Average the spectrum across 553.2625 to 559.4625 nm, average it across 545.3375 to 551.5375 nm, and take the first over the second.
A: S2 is 1.0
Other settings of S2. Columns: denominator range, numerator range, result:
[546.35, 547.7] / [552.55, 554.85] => 1.07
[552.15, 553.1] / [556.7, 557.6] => 1.01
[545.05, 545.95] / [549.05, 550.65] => 1.05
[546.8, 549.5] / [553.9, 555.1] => 1.06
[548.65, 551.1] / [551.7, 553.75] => 1.01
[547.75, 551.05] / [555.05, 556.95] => 1.05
